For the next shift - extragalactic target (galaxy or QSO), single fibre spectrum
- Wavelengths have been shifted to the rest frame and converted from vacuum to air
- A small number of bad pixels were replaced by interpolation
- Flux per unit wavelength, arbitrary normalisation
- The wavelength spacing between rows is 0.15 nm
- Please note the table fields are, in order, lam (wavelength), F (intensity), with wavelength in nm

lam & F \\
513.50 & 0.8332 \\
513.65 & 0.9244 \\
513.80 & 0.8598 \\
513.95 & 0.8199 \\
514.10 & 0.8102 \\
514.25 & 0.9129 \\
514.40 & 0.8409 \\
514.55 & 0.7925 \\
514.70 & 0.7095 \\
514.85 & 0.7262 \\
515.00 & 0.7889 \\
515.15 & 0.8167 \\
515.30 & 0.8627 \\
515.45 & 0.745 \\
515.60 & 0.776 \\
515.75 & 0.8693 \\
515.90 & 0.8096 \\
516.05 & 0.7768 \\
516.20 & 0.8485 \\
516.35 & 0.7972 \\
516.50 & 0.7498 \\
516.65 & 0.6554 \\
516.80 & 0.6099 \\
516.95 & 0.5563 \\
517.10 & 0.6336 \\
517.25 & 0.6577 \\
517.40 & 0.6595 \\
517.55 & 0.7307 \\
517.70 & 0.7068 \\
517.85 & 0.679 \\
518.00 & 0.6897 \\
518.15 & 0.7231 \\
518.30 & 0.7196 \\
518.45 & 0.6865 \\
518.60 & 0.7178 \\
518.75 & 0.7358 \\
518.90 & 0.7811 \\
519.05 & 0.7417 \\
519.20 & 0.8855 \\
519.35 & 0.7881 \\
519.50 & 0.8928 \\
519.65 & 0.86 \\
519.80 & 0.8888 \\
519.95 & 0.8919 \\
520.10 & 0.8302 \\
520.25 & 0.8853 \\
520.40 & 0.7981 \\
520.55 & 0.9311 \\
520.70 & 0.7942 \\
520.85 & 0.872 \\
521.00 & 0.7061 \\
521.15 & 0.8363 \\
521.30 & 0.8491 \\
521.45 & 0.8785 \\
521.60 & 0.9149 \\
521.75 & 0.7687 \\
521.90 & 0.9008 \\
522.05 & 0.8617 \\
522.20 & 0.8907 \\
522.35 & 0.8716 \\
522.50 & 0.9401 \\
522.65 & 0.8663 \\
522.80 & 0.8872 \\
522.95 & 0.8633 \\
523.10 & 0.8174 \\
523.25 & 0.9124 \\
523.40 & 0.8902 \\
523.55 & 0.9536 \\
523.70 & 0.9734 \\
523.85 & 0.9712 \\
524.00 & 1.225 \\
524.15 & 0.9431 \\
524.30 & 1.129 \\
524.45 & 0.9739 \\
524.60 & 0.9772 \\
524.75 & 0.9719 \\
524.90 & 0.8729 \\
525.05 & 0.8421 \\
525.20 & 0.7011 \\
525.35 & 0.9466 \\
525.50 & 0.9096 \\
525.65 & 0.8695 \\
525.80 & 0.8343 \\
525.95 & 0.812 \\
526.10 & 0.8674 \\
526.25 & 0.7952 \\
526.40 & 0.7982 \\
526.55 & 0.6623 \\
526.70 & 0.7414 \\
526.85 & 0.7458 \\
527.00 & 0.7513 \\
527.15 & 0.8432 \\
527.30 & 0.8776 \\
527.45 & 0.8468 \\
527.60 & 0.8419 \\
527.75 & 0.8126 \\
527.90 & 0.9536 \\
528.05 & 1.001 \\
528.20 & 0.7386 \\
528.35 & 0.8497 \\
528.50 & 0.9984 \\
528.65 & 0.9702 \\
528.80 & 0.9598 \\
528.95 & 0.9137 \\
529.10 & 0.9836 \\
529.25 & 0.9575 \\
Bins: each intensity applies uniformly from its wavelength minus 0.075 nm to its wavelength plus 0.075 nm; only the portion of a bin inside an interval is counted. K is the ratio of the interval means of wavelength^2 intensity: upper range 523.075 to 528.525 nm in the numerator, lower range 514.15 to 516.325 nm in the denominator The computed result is 1.1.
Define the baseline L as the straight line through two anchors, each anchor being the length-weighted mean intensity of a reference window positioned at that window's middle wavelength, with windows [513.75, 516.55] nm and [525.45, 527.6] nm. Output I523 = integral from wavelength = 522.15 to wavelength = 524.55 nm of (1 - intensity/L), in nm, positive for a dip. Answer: -0.40 nm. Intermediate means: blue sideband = 0.806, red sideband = 0.811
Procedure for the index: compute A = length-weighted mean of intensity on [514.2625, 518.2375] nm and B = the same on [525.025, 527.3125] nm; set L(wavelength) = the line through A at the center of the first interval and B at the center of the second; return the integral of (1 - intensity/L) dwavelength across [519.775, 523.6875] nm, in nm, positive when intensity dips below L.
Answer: -0.439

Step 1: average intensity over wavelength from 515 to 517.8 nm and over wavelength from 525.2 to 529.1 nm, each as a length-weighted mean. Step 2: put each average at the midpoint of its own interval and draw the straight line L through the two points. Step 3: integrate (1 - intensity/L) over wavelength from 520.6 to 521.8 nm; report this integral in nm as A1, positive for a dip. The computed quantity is -0.063 nm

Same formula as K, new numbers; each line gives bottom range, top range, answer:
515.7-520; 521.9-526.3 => 1.25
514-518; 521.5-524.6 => 1.27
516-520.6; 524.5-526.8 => 1.14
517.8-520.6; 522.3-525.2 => 1.20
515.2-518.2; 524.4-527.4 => 1.19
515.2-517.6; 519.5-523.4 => 1.20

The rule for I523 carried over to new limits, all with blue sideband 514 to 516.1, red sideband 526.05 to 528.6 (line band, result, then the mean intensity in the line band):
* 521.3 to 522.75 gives -0.10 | 0.876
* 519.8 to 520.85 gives -0.06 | 0.859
